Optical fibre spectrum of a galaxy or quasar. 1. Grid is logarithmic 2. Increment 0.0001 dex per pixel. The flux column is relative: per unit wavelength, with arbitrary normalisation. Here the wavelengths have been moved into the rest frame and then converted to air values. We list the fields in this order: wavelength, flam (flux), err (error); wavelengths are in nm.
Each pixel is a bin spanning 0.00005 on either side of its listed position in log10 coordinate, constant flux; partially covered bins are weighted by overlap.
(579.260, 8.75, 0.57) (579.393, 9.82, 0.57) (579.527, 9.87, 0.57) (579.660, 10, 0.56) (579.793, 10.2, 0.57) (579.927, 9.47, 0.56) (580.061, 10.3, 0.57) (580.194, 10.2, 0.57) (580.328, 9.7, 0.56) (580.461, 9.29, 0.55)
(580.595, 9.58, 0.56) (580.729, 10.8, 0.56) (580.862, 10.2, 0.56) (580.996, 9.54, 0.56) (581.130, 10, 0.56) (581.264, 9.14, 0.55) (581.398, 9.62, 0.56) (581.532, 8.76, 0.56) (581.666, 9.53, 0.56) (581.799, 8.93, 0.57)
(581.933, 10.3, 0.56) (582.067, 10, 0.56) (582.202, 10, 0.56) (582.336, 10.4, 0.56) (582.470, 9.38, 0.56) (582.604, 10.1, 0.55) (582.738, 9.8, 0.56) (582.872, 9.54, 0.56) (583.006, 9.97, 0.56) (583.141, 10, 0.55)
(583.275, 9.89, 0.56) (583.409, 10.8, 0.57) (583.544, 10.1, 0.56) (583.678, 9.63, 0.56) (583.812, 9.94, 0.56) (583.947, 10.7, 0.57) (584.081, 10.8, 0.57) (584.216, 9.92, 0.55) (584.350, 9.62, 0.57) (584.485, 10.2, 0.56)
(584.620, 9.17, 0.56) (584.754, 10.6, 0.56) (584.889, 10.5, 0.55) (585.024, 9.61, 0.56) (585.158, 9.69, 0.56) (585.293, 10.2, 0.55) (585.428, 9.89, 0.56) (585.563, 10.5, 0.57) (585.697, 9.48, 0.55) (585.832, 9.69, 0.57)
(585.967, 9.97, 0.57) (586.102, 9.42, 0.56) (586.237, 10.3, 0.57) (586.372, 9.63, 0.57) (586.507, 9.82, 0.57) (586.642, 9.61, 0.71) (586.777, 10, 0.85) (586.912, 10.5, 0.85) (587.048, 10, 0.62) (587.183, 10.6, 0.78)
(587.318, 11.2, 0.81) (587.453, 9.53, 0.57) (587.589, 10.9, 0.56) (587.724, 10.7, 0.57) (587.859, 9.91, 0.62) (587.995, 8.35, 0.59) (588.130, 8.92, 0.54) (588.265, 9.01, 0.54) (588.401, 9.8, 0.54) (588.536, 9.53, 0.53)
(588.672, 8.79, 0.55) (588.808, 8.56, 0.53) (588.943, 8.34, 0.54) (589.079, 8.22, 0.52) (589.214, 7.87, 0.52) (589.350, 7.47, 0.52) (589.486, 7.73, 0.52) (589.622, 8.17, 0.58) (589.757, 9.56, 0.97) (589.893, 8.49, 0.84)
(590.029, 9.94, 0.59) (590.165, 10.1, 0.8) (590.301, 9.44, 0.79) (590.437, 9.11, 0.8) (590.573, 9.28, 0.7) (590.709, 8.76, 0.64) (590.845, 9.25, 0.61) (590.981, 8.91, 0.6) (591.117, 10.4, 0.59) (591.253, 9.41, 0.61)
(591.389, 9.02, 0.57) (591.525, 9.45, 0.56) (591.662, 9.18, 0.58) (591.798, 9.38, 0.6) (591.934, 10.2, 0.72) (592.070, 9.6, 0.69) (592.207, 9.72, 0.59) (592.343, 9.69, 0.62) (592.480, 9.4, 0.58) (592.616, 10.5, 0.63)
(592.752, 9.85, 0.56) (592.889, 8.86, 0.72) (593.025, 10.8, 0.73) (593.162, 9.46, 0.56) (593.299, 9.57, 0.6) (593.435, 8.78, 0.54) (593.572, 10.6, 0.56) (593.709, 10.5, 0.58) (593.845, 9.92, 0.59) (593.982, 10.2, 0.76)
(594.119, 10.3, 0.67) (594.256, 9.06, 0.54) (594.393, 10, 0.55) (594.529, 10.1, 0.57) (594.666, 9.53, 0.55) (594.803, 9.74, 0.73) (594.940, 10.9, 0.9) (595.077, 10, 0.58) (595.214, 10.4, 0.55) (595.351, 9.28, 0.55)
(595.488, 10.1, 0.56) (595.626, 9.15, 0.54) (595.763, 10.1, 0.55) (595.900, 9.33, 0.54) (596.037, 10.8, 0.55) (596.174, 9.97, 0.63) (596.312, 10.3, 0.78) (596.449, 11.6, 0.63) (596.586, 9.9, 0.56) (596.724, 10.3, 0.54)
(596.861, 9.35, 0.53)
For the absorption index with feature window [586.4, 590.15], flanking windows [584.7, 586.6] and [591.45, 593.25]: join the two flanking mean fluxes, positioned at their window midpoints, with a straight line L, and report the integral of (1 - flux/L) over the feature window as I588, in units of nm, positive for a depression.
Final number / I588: 0.197 nm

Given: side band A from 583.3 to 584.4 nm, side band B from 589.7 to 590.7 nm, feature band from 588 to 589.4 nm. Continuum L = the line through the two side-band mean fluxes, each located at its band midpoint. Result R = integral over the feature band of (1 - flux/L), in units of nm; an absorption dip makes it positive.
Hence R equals 0.13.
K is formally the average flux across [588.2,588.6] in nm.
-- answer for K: 9.45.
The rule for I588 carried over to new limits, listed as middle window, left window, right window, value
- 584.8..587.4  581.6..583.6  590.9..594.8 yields -0.05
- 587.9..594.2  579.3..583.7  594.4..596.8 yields 0.44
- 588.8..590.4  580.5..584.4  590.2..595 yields 0.18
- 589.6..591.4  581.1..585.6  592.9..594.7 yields 0.11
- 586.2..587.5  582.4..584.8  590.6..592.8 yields -0.04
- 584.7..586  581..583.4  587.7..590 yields -0.10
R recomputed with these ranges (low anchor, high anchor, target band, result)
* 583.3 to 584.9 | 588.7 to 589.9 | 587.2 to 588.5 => -0.153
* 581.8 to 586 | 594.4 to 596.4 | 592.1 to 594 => 0.031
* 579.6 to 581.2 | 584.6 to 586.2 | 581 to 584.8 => 0.021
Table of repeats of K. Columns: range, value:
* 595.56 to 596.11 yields 9.86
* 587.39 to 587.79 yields 10.4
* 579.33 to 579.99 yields 9.87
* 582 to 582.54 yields 9.93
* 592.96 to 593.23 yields 10.1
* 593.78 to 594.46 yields 9.88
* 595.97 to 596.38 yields 10.3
